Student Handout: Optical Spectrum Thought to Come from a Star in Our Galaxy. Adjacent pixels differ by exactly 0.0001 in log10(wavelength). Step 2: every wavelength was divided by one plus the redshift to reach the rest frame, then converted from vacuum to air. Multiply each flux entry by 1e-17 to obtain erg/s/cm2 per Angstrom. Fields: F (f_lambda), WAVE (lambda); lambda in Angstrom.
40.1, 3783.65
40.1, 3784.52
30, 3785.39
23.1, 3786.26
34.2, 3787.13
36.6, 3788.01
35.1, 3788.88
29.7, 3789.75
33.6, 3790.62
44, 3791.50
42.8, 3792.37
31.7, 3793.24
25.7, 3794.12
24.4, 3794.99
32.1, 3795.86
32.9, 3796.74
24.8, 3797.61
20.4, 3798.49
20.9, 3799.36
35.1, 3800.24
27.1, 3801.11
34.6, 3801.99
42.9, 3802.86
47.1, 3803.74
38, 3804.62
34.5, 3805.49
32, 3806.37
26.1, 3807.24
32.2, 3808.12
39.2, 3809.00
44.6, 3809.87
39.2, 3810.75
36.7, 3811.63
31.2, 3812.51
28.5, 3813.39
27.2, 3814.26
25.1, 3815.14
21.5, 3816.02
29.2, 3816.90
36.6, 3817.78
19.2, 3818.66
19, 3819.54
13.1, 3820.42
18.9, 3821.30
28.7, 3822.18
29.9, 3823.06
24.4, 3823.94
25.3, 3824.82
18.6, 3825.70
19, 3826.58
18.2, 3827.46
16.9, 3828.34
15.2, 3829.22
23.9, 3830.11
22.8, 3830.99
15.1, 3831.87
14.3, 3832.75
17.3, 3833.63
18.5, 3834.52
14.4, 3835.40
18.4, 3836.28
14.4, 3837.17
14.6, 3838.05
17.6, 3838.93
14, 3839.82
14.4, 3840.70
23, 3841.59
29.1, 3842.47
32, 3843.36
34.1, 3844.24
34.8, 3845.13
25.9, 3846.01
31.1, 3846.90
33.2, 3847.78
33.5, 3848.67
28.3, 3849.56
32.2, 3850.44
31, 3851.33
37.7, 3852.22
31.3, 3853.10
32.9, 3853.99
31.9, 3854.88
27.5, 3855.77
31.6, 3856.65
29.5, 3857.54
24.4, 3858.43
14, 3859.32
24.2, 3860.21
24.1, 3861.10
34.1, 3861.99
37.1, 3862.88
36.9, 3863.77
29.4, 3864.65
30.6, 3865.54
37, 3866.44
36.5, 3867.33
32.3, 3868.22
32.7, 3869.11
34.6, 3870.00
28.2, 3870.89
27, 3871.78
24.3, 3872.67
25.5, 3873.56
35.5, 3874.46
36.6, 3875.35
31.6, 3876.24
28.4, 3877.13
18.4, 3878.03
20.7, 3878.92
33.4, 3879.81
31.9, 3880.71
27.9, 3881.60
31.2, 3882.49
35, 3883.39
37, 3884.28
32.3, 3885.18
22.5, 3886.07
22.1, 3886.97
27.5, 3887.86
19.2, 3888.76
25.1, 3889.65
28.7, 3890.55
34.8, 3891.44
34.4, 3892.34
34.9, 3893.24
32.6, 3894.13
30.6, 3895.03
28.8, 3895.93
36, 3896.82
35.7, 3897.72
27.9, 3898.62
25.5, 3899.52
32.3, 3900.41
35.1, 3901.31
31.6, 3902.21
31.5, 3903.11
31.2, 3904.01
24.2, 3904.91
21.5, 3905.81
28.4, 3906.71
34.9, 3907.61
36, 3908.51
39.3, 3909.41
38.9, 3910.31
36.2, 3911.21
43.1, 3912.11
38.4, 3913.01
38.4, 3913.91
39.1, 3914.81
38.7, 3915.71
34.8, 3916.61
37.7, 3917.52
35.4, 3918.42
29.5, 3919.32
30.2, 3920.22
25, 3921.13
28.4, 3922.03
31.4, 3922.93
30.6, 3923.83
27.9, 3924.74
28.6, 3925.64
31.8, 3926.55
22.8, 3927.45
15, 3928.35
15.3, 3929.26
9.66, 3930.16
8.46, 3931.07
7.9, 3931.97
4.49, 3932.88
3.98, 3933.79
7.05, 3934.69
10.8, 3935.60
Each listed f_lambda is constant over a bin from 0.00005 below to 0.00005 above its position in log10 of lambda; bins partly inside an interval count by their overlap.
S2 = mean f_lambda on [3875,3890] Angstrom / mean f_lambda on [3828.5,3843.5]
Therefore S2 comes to 1.53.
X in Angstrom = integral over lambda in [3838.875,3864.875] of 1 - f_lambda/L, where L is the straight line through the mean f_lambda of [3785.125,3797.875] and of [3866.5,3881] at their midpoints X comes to 1.5 Angstrom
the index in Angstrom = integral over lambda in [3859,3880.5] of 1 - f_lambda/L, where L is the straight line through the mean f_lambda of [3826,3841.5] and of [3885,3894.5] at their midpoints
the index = -4.85 Angstrom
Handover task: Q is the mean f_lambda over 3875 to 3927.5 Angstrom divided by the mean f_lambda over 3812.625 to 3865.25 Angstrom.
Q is 1.25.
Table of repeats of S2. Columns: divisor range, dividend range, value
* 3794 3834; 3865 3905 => 1.11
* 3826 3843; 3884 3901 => 1.66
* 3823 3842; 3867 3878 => 1.66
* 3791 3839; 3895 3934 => 1.08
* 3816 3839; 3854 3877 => 1.50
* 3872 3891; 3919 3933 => 0.78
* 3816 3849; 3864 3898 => 1.36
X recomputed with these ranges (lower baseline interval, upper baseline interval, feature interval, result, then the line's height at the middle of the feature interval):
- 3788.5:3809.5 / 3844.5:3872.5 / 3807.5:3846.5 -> 9.66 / 31.9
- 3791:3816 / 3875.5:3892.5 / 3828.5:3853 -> 5.52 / 30.8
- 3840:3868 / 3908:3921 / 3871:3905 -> 3.95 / 33.7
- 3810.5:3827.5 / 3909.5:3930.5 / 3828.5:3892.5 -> 1.14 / 27.7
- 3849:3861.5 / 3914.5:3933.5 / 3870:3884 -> -0.91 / 27.5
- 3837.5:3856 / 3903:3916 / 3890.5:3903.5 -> 0.48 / 33.4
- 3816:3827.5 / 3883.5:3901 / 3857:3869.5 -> -1.35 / 27.2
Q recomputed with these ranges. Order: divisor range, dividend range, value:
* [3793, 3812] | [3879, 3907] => 0.91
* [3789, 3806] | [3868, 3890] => 0.88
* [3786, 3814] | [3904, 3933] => 0.87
